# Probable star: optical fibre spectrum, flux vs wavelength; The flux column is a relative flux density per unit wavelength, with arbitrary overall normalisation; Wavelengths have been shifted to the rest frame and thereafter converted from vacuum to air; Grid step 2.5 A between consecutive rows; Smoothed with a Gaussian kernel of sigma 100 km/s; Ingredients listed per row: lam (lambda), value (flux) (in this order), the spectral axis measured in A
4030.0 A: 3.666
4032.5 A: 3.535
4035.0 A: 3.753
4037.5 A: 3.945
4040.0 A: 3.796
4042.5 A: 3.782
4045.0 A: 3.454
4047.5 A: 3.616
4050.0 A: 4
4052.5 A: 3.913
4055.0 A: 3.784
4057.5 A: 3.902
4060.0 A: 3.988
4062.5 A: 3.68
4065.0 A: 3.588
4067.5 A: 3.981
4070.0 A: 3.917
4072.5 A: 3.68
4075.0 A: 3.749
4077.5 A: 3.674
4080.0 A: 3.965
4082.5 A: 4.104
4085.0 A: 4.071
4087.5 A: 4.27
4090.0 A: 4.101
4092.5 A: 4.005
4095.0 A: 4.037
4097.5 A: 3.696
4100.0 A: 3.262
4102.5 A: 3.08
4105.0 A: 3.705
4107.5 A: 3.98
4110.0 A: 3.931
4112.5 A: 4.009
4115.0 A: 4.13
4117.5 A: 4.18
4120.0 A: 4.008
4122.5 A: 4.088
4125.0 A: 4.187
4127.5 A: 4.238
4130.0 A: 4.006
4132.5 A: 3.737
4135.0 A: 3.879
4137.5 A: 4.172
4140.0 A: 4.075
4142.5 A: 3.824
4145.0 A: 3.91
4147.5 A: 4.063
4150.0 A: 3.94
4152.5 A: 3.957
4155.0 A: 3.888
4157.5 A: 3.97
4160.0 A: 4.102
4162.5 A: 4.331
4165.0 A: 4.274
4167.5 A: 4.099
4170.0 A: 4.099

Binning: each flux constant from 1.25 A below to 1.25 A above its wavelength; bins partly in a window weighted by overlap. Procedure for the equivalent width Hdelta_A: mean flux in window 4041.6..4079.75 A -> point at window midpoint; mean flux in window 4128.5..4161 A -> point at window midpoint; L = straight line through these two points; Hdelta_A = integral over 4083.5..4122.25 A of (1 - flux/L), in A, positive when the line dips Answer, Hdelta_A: -0.29 A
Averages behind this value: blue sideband 3.79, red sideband 3.96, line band 3.9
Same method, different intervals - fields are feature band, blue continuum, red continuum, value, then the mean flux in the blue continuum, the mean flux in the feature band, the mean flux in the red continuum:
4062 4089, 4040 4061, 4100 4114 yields -0.9 A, 3.8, 3.89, 3.71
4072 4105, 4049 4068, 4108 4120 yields 1.1 A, 3.85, 3.82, 4.05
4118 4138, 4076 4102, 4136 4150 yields -0.3 A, 3.89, 4.04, 4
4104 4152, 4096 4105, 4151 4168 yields -3.6 A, 3.42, 4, 4.09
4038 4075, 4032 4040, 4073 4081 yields -0.2 A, 3.77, 3.79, 3.78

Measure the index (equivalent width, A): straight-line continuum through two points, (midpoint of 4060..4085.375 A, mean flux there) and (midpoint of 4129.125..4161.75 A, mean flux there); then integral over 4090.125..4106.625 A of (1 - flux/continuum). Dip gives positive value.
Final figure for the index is 0.9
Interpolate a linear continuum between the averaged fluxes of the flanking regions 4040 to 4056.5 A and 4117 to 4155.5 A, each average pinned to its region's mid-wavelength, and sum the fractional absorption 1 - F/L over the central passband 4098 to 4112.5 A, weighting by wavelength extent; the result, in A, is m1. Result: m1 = 1.1 A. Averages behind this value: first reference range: 3.76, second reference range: 4.01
